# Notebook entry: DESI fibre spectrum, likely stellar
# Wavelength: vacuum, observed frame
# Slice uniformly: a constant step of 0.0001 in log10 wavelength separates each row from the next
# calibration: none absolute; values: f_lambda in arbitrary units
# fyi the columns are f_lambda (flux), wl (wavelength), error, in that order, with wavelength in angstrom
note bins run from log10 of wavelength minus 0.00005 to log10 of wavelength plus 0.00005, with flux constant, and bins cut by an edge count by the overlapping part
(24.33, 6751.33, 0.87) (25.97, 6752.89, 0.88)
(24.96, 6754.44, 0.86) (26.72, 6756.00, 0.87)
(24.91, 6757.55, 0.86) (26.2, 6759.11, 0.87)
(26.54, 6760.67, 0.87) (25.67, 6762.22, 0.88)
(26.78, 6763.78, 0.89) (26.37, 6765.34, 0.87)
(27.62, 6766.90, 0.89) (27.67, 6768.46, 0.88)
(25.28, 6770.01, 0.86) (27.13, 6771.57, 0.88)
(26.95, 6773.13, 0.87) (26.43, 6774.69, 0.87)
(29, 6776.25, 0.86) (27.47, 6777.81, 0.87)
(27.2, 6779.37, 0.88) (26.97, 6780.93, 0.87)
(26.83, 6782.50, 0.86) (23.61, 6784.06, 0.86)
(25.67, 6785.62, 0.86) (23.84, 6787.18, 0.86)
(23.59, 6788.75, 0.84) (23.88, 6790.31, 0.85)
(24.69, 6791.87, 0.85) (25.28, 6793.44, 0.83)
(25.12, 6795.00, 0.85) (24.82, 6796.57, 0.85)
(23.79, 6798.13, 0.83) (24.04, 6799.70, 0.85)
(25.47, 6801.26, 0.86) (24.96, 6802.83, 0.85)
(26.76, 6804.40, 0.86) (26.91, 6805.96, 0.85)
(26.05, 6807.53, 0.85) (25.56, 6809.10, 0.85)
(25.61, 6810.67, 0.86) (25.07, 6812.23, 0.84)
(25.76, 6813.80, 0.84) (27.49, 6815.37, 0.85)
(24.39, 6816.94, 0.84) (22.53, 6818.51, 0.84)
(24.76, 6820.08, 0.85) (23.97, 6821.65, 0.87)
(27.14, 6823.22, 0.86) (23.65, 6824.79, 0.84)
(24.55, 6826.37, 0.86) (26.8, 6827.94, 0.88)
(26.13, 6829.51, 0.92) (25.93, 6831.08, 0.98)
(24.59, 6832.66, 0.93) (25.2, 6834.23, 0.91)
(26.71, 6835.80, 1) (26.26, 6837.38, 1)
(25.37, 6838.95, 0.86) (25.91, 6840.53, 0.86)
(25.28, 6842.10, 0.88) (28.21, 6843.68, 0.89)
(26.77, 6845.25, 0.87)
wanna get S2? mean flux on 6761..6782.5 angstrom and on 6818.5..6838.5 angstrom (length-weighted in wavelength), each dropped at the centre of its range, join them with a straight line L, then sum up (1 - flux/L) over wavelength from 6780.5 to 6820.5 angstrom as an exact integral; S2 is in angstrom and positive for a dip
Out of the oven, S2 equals 1.6 angstrom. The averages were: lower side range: 26.9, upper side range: 25.4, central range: 25.1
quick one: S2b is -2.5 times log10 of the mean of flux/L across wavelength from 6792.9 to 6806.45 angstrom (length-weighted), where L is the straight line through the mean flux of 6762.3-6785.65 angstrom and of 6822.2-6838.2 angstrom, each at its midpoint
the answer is 0.04 mag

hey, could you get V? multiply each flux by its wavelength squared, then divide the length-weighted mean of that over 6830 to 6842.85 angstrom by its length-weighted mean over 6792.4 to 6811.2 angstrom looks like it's 1.02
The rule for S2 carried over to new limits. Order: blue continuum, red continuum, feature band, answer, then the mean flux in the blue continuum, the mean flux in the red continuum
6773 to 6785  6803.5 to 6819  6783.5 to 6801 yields 1.25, 26.8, 25.7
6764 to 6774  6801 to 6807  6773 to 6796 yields 0.67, 26.8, 26.1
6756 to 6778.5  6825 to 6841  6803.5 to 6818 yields 0.07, 26.7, 25.7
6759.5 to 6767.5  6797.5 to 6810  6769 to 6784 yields -0.39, 26.5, 25.5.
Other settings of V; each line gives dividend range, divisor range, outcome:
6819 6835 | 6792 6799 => 1.03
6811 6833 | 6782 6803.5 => 1.03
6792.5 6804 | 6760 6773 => 0.94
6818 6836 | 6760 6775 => 0.96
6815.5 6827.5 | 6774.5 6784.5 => 0.93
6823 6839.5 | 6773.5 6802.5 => 1.02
